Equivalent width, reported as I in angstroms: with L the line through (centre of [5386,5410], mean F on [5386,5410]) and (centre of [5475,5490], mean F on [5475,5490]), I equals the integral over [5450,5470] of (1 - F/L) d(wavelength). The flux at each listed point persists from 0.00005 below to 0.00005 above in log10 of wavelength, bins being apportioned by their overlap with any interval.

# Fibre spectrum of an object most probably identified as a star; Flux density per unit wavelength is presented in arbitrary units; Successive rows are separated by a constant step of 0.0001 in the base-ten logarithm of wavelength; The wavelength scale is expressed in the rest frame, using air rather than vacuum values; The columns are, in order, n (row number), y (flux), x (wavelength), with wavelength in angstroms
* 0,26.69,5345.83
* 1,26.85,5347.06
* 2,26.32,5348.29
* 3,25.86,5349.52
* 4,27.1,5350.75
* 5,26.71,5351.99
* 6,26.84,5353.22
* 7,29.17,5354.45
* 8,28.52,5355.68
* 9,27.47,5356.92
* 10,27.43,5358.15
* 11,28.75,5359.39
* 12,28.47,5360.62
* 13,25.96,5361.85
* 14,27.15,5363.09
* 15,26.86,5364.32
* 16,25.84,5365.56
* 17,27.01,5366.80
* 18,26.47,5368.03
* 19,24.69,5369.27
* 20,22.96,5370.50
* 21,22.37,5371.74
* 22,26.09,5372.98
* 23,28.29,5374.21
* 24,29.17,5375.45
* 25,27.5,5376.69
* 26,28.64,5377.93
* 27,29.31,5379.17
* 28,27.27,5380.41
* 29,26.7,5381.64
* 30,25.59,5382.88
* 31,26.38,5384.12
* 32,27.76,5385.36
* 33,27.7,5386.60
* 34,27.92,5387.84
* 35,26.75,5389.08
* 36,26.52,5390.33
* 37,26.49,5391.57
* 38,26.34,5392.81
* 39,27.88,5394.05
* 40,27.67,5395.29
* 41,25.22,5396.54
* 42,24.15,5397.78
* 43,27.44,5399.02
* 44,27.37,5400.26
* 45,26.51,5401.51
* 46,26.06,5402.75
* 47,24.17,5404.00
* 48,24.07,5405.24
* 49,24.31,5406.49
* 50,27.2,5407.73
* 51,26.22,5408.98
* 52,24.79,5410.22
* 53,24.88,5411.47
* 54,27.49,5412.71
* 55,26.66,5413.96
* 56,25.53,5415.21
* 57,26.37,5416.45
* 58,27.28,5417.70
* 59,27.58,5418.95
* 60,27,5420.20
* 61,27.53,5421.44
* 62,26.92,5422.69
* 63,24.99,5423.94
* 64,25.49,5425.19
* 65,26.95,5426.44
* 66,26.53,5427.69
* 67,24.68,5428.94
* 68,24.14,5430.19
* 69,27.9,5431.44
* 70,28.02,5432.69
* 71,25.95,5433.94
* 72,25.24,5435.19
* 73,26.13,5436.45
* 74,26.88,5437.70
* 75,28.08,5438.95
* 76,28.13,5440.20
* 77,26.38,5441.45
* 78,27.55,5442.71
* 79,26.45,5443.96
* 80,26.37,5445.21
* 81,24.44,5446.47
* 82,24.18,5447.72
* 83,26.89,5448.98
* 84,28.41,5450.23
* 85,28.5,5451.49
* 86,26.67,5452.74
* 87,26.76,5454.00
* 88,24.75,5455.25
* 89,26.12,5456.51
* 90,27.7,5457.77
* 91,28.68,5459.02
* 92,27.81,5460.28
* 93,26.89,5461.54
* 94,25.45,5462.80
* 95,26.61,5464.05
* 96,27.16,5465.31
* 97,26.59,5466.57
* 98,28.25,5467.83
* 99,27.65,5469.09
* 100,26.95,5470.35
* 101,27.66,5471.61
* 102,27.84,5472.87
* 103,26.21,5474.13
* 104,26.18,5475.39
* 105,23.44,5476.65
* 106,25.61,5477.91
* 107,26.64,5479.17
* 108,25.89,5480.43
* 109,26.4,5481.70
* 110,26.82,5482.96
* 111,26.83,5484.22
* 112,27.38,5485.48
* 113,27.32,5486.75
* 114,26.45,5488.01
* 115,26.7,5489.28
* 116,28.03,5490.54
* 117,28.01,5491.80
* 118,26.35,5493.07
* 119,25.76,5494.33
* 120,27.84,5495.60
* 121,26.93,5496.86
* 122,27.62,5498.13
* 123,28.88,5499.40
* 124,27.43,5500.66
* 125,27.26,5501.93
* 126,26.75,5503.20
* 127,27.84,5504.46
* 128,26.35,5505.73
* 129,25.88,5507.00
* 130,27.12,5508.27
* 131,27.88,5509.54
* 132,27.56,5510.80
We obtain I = -0.6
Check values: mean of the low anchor 26.3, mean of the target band 27.1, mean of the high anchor 26.3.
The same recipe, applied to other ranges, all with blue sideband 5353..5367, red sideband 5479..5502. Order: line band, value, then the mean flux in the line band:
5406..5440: 1.2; 26.4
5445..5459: 0.3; 26.5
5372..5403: 0.4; 27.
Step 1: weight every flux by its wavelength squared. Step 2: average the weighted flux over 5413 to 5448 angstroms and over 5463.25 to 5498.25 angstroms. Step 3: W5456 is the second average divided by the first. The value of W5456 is 1.0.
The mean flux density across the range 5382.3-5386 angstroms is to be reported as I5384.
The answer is 26.6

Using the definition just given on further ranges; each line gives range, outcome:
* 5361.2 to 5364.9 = 26.7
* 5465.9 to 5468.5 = 27.4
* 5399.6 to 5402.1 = 26.9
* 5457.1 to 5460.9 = 28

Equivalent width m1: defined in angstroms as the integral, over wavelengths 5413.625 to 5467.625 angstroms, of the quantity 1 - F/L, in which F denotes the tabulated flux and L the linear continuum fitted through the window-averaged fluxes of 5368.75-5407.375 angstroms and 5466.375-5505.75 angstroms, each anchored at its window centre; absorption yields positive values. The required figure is 0.17 angstroms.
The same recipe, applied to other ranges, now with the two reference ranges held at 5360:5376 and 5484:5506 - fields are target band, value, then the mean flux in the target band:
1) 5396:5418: 0.58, 25.9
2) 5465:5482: 0.29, 26.6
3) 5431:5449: 0.17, 26.5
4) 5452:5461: 0.00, 27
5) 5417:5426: -0.01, 26.7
